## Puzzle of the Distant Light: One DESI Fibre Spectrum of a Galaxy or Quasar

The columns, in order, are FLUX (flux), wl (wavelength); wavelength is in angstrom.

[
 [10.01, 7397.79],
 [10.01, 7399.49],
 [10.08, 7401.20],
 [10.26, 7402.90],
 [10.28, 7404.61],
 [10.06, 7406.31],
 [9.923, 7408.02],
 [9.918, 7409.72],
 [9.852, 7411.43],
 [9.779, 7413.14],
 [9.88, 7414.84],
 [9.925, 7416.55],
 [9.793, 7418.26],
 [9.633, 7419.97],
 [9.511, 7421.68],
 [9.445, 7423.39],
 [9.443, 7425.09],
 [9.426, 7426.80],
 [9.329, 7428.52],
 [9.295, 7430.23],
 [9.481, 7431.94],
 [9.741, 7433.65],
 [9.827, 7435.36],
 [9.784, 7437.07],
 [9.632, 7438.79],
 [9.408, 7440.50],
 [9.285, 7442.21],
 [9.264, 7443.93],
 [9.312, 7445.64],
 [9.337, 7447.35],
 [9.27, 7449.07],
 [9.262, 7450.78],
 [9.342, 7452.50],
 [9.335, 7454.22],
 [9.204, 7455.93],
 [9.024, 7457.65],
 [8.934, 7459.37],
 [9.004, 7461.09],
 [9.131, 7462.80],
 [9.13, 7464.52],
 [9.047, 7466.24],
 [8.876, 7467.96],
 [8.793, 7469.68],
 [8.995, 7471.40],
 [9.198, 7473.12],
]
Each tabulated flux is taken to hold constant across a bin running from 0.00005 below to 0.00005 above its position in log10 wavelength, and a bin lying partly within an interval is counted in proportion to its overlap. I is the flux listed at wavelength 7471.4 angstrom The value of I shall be 8.995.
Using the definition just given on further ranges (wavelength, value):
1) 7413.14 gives 9.779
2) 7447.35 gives 9.337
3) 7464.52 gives 9.13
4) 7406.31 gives 10.06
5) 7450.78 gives 9.262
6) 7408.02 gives 9.923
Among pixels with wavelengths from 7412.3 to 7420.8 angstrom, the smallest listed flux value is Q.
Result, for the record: 9.633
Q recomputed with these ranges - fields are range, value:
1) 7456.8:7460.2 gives 8.934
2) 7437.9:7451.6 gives 9.262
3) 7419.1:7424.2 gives 9.445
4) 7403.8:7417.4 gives 9.779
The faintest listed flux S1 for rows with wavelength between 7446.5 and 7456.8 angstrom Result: 9.204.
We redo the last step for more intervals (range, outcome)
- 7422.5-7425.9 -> 9.443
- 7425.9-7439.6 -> 9.295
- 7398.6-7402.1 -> 10.01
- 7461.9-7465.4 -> 9.13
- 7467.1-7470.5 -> 8.793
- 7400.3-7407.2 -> 10.06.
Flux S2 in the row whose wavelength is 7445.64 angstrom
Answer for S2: 9.312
